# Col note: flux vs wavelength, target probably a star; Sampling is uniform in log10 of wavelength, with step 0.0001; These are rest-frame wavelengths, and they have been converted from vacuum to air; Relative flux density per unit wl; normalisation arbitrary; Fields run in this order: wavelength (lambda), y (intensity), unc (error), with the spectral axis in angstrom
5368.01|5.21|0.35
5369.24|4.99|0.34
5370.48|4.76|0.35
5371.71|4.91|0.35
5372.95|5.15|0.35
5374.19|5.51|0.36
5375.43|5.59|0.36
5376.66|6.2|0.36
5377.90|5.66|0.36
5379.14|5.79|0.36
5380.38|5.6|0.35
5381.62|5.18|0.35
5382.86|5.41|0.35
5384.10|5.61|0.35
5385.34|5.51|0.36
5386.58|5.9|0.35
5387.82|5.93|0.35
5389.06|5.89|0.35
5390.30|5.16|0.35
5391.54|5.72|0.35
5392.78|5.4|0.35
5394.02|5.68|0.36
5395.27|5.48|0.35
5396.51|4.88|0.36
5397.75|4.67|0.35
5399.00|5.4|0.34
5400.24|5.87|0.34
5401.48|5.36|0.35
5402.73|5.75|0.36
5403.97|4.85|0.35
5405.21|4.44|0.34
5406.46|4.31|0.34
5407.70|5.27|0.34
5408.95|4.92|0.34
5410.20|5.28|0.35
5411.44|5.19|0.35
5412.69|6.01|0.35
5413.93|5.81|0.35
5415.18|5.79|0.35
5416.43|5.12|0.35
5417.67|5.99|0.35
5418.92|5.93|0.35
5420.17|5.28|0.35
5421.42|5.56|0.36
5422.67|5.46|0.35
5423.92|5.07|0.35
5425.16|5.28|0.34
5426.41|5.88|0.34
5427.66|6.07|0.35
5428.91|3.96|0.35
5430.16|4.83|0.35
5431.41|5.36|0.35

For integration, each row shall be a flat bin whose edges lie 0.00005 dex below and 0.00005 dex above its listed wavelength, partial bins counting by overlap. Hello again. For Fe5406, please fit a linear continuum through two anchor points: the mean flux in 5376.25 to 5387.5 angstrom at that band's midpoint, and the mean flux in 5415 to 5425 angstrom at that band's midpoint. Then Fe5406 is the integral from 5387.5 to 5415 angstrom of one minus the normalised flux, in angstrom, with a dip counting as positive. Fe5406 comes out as 1.2 angstrom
